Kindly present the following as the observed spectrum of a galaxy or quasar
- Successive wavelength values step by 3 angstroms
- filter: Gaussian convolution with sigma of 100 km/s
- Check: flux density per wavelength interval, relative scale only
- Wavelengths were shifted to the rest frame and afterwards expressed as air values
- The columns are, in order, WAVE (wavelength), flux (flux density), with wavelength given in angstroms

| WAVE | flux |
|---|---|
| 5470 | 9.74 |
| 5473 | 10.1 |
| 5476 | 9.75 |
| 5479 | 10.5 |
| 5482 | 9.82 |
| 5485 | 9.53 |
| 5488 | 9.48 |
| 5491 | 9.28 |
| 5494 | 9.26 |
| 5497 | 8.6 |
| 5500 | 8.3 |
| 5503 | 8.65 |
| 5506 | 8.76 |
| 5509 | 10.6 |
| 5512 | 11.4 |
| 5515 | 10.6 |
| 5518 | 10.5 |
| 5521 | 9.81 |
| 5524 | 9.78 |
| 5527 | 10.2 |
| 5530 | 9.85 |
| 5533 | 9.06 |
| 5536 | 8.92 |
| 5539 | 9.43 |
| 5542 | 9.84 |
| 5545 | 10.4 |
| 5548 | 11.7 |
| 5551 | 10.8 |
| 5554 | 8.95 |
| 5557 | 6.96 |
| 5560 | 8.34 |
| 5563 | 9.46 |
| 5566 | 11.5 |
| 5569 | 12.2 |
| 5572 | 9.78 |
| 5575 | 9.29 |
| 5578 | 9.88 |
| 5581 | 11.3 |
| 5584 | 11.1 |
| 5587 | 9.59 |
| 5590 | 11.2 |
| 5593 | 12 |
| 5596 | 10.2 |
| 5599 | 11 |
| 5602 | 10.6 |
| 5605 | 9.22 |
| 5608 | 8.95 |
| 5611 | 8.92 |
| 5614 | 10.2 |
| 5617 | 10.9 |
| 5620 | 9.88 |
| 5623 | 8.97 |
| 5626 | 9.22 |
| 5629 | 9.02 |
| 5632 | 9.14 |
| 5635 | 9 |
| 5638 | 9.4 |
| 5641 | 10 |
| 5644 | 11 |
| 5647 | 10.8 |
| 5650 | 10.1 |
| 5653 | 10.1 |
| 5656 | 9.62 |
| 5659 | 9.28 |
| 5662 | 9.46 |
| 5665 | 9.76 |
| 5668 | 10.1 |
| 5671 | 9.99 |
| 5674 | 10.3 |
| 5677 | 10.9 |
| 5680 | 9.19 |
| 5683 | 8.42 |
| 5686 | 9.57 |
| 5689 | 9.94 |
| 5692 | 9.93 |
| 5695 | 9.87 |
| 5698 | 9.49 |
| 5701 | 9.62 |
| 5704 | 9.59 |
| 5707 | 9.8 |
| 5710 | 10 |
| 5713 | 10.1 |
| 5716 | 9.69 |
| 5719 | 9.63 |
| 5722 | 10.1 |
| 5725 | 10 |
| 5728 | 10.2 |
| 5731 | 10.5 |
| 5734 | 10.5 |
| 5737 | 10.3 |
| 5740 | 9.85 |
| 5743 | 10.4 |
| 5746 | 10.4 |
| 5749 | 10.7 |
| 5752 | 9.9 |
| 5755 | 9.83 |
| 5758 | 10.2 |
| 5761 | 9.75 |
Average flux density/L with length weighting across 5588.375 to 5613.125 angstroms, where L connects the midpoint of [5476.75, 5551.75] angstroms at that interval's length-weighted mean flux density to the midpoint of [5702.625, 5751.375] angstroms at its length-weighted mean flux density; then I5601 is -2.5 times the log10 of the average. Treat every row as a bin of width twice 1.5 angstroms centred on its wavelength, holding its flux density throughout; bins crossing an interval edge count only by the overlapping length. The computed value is -0.036 mag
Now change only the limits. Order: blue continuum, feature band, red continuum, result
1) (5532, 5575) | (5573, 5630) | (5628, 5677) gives -0.03 mag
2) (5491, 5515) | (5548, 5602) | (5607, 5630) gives -0.08 mag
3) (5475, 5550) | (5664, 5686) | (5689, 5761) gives 0.02 mag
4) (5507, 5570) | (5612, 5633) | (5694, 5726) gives 0.03 mag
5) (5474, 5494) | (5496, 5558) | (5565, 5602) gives 0.05 mag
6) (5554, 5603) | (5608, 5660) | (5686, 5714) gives 0.03 mag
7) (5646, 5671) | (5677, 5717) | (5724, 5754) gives 0.04 mag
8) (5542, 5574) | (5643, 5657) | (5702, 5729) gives -0.04 mag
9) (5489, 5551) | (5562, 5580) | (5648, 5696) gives -0.07 mag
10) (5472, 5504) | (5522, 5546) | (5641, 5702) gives -0.02 mag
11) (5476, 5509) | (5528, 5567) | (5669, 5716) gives -0.02 mag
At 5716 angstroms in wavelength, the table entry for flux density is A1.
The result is 9.69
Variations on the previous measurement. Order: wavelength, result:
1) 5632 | 9.14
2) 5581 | 11.3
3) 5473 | 10.1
